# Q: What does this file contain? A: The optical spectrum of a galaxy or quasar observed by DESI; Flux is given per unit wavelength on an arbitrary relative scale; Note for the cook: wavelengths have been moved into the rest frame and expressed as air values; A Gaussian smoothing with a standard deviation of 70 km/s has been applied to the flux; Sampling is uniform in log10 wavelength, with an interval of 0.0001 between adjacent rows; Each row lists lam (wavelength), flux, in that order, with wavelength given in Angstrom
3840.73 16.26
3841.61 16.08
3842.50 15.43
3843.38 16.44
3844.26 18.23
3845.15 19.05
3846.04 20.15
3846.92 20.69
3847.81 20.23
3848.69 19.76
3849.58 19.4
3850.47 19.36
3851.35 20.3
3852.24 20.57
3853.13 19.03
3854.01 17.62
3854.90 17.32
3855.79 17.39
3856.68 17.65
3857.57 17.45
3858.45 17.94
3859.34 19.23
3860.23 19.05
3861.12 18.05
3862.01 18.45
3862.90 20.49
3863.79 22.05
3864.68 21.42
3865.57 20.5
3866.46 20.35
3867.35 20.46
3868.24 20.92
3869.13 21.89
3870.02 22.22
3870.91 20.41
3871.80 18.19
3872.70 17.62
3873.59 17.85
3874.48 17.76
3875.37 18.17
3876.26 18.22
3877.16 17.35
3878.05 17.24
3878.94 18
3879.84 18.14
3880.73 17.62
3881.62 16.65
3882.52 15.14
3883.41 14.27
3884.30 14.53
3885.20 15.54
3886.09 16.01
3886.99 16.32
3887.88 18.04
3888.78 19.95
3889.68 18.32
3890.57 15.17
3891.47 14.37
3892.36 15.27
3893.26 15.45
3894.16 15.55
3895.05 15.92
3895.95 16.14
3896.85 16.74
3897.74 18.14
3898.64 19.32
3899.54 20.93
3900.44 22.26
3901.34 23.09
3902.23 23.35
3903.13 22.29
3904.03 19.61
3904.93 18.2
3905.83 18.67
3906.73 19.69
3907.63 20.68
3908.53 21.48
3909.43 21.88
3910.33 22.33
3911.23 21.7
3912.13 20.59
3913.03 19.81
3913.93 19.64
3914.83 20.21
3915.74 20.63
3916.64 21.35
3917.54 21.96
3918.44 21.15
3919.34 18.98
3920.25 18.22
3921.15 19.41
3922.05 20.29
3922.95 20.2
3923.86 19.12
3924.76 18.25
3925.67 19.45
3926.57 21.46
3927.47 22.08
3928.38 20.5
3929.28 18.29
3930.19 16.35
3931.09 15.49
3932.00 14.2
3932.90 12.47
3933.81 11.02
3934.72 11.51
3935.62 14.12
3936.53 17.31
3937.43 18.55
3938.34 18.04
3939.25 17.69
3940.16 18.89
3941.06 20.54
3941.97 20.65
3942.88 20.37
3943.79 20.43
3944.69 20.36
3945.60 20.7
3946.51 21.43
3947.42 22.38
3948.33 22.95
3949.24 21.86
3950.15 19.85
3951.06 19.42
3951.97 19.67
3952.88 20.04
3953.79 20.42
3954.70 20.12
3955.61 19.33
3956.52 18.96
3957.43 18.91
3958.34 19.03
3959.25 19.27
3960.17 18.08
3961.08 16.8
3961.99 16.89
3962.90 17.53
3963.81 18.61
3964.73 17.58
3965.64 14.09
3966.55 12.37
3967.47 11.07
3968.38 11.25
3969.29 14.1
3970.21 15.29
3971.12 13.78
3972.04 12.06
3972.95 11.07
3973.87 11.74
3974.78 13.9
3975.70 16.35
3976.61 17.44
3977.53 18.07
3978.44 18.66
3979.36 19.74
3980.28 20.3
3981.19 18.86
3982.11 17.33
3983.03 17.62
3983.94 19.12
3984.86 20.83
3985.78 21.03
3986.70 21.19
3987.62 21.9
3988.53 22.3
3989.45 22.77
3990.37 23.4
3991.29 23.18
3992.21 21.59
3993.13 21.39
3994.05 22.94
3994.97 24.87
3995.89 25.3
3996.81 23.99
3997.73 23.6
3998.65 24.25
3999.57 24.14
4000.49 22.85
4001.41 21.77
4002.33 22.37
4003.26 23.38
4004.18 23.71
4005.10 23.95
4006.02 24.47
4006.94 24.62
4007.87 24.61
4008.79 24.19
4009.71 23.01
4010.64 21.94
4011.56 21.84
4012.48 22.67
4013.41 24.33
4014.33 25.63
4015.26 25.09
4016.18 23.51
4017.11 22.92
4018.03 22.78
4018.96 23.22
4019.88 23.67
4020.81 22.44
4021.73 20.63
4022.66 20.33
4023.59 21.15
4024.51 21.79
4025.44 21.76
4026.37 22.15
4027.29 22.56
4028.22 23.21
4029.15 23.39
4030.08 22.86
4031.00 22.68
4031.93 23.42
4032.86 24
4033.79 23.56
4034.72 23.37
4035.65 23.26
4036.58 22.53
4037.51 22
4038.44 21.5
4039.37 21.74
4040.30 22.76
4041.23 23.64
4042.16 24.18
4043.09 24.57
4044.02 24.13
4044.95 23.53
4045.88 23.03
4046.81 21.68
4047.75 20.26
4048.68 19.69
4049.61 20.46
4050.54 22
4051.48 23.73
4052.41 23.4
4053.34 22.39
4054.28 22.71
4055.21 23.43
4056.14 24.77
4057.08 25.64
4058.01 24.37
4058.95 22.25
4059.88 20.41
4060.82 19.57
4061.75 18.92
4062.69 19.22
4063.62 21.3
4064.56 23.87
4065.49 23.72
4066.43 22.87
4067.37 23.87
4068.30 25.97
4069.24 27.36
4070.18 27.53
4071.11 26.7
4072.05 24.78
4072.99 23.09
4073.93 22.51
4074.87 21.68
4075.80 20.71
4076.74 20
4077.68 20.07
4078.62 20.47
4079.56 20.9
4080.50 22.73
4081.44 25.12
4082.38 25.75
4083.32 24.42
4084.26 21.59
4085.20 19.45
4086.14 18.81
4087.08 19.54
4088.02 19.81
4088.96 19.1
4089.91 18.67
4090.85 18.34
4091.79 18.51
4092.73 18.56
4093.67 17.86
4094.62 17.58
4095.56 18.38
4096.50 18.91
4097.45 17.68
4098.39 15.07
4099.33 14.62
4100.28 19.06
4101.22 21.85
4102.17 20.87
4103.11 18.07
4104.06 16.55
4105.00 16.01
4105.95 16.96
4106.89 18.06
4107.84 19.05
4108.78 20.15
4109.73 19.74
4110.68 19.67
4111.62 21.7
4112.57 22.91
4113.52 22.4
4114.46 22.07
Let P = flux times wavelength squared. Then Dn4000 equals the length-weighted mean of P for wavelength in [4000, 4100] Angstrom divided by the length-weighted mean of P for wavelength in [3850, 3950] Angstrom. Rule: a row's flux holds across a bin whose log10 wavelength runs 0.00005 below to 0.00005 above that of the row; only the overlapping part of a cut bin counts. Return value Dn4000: 1.27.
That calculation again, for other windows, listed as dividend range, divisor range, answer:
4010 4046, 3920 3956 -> 1.27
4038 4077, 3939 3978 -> 1.36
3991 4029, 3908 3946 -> 1.27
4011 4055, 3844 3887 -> 1.33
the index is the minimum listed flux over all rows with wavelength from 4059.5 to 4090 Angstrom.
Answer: 18.67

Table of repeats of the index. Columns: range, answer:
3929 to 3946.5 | 11.02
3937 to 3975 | 11.07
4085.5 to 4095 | 17.58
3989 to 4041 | 20.33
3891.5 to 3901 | 15.27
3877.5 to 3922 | 14.27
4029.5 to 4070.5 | 18.92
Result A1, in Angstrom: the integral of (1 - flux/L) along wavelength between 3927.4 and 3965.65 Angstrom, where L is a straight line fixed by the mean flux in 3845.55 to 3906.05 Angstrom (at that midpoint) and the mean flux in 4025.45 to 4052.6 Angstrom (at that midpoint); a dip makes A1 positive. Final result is 3.6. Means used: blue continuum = 18.6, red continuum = 22.7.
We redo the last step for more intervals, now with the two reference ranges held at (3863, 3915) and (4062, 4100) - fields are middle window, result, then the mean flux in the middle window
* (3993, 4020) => -4.5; 23.6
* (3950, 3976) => 4.3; 16.4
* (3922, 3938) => 1.7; 17.2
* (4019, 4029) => -0.8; 22.1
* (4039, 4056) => -1.6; 22.7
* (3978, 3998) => -1.4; 21.4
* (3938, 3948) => -0.4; 20.2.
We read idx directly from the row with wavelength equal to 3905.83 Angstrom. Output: 18.67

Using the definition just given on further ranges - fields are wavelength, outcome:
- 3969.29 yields 14.1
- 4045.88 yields 23.03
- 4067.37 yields 23.87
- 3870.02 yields 22.22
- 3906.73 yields 19.69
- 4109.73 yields 19.74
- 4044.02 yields 24.13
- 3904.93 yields 18.2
